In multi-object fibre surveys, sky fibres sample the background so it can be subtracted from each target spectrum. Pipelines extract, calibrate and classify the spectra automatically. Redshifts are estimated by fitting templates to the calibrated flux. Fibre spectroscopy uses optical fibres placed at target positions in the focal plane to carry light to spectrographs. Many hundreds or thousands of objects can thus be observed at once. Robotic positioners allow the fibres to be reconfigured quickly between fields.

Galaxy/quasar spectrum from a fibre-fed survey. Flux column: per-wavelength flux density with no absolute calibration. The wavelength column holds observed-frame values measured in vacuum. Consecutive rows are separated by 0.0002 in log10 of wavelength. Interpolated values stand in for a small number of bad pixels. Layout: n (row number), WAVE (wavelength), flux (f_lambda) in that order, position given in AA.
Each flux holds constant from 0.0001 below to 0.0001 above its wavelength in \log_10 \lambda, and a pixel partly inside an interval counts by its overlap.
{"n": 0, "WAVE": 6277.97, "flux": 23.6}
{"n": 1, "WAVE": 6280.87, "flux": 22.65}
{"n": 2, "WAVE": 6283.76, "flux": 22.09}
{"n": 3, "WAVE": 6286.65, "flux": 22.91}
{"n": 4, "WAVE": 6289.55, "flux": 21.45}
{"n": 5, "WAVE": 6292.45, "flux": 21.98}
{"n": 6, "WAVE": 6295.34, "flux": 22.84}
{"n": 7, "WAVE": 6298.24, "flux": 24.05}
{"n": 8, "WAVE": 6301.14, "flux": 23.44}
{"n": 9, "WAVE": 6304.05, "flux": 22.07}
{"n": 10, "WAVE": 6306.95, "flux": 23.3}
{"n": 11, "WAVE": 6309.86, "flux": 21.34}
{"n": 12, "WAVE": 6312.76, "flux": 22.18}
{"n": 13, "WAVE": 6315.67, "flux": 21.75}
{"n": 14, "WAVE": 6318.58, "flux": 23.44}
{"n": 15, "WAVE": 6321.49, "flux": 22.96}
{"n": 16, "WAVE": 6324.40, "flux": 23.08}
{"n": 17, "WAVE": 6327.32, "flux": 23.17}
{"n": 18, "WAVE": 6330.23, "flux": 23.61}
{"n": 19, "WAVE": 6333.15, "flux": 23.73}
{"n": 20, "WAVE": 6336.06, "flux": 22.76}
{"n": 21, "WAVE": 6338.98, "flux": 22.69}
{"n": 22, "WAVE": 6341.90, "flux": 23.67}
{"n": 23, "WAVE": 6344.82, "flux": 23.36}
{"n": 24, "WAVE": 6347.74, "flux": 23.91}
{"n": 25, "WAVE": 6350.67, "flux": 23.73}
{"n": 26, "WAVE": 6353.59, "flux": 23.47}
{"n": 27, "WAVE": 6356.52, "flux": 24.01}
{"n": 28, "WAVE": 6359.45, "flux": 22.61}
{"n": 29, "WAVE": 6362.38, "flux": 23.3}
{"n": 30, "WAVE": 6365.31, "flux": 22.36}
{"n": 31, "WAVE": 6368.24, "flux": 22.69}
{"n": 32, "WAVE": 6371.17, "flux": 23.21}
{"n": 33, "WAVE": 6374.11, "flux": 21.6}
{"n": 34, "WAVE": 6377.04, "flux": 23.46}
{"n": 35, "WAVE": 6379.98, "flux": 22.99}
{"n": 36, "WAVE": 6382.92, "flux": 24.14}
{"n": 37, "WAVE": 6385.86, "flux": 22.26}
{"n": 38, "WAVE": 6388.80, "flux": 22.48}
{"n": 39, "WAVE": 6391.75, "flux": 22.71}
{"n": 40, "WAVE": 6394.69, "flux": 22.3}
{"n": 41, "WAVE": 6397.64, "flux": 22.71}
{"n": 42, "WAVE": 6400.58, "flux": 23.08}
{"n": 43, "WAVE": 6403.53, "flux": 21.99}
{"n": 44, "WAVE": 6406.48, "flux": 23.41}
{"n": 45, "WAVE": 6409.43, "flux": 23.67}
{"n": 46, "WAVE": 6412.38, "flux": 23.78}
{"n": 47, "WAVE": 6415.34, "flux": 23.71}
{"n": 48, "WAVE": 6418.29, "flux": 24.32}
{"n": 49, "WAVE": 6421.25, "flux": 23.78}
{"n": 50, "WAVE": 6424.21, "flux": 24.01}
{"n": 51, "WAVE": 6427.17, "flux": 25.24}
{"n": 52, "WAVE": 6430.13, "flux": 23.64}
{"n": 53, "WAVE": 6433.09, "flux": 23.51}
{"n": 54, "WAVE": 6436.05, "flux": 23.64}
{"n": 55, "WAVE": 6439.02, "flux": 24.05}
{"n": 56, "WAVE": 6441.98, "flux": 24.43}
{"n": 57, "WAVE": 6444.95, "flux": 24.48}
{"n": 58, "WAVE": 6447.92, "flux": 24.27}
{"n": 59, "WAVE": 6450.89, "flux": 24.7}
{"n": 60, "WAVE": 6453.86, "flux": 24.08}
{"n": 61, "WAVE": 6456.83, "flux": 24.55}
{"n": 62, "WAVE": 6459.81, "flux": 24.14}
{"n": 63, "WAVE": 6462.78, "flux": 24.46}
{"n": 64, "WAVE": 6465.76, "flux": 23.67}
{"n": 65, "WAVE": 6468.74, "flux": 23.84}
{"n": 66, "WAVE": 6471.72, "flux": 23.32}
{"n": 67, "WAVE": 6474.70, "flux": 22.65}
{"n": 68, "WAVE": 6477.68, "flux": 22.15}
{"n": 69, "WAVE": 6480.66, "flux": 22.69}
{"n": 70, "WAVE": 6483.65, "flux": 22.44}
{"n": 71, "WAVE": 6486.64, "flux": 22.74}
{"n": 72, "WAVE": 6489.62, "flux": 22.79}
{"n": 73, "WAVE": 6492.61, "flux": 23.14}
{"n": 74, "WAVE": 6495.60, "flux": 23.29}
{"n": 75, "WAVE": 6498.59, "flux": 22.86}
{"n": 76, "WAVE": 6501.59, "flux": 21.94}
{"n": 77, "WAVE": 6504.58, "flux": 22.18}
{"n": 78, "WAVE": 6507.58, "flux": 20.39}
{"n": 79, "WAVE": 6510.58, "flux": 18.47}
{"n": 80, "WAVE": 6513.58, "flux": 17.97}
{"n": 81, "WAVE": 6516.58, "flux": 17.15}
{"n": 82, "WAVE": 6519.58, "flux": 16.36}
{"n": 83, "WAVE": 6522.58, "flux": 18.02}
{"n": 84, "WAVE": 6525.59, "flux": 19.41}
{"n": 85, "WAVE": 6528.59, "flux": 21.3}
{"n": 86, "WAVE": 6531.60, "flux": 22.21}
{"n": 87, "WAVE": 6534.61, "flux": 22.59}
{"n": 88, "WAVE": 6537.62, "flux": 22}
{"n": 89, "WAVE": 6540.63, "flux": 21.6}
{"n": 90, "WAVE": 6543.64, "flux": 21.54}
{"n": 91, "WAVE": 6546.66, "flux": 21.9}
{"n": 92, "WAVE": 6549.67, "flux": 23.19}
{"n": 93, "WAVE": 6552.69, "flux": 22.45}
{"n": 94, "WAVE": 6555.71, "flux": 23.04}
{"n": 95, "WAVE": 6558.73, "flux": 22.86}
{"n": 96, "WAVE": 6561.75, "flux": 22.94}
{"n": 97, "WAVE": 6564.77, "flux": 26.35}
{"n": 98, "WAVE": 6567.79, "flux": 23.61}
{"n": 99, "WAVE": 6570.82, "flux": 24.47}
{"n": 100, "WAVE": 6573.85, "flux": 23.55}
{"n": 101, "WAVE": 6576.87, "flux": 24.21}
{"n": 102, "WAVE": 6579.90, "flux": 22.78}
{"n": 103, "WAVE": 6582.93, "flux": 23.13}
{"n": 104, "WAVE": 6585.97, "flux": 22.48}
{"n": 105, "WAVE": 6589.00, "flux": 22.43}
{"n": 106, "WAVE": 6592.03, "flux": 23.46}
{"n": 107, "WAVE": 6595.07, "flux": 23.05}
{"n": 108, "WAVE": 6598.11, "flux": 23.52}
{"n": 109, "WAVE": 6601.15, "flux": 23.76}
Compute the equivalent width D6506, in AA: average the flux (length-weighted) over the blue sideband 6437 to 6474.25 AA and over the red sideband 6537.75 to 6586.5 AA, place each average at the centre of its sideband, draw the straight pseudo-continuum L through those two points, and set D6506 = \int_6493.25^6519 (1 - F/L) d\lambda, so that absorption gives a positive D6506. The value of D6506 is 3.5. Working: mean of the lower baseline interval 24.1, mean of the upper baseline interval 23.1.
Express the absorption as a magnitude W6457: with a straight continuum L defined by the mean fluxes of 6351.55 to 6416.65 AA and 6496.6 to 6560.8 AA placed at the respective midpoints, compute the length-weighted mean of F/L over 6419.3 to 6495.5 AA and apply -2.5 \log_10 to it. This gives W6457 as -0.08 mag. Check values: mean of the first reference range 23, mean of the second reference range 21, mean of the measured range 23.7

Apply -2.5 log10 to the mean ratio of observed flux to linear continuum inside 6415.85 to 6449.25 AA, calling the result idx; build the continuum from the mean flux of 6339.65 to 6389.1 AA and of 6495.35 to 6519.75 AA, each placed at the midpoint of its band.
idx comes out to -0.11 mag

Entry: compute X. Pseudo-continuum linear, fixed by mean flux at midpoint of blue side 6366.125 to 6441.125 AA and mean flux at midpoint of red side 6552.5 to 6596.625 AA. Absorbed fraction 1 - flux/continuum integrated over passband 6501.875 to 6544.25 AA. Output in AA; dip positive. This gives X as 5.9 AA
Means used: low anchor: 23.3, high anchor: 23.4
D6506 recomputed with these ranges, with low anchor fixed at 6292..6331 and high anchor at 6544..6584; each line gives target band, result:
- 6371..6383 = 0.0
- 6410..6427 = -0.7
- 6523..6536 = 1.2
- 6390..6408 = 0.2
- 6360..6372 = 0.0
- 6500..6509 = 0.7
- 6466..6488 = 0.3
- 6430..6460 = -1.4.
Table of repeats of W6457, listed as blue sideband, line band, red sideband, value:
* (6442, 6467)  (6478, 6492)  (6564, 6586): 0.07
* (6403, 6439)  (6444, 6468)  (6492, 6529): -0.09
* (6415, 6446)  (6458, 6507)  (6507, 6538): -0.07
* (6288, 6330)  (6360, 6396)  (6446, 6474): 0.02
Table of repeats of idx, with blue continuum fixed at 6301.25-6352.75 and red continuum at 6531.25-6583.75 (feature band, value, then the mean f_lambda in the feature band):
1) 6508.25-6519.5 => 0.277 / 17.9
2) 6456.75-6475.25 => -0.036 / 23.8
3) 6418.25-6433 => -0.050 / 24.1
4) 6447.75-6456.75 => -0.063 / 24.4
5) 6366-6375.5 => 0.025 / 22.5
